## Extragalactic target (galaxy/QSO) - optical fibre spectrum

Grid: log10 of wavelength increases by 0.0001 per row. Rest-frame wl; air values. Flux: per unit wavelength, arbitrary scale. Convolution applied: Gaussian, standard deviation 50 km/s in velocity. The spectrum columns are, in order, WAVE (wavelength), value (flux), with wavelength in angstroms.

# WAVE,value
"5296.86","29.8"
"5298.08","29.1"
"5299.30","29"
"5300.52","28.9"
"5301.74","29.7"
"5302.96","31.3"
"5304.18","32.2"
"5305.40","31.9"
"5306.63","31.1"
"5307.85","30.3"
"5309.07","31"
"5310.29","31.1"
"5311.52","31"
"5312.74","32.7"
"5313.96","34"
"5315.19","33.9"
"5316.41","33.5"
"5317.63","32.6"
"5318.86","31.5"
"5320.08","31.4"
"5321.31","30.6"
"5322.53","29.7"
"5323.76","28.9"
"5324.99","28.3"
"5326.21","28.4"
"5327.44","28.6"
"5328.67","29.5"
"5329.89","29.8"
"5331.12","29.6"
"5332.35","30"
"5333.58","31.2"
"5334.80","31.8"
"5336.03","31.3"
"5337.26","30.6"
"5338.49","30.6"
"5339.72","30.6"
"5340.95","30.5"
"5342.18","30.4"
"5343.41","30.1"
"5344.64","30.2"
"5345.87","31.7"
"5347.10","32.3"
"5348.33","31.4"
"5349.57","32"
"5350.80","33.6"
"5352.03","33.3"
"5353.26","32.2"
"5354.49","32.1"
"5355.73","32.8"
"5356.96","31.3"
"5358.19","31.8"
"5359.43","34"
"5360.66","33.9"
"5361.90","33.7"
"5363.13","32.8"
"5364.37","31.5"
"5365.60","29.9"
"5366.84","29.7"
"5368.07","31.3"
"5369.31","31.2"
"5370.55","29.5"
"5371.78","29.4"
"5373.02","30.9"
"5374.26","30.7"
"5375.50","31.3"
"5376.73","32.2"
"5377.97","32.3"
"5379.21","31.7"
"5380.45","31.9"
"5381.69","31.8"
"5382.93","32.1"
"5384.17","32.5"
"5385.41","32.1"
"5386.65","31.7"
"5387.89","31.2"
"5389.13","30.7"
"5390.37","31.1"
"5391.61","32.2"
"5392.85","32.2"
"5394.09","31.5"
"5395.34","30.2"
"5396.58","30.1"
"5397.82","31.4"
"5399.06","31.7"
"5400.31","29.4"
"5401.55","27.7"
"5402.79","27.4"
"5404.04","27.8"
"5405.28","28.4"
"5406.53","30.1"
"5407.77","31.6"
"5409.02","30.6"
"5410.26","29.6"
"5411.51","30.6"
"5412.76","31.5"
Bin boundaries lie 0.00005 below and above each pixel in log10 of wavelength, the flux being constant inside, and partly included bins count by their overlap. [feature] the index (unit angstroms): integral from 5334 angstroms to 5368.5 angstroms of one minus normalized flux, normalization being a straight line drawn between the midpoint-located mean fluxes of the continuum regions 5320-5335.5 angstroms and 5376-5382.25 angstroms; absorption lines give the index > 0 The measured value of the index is -1.0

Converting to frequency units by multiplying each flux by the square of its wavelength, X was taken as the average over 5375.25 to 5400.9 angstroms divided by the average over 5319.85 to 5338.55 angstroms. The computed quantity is 1.07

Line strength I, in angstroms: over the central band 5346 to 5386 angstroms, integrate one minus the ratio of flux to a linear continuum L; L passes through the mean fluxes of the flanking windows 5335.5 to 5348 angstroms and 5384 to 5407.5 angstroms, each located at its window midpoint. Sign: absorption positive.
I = -1.5 angstroms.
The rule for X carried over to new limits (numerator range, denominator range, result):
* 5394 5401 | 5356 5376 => 0.98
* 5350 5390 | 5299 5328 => 1.05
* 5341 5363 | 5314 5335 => 1.06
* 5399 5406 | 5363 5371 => 0.94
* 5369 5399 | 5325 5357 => 1.03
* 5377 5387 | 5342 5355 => 1.02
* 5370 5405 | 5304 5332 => 1.03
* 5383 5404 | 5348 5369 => 0.97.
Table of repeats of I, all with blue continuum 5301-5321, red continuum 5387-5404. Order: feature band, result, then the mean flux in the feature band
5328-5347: 0.48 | 30.6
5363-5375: 0.10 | 30.6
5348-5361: -0.62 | 32.6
